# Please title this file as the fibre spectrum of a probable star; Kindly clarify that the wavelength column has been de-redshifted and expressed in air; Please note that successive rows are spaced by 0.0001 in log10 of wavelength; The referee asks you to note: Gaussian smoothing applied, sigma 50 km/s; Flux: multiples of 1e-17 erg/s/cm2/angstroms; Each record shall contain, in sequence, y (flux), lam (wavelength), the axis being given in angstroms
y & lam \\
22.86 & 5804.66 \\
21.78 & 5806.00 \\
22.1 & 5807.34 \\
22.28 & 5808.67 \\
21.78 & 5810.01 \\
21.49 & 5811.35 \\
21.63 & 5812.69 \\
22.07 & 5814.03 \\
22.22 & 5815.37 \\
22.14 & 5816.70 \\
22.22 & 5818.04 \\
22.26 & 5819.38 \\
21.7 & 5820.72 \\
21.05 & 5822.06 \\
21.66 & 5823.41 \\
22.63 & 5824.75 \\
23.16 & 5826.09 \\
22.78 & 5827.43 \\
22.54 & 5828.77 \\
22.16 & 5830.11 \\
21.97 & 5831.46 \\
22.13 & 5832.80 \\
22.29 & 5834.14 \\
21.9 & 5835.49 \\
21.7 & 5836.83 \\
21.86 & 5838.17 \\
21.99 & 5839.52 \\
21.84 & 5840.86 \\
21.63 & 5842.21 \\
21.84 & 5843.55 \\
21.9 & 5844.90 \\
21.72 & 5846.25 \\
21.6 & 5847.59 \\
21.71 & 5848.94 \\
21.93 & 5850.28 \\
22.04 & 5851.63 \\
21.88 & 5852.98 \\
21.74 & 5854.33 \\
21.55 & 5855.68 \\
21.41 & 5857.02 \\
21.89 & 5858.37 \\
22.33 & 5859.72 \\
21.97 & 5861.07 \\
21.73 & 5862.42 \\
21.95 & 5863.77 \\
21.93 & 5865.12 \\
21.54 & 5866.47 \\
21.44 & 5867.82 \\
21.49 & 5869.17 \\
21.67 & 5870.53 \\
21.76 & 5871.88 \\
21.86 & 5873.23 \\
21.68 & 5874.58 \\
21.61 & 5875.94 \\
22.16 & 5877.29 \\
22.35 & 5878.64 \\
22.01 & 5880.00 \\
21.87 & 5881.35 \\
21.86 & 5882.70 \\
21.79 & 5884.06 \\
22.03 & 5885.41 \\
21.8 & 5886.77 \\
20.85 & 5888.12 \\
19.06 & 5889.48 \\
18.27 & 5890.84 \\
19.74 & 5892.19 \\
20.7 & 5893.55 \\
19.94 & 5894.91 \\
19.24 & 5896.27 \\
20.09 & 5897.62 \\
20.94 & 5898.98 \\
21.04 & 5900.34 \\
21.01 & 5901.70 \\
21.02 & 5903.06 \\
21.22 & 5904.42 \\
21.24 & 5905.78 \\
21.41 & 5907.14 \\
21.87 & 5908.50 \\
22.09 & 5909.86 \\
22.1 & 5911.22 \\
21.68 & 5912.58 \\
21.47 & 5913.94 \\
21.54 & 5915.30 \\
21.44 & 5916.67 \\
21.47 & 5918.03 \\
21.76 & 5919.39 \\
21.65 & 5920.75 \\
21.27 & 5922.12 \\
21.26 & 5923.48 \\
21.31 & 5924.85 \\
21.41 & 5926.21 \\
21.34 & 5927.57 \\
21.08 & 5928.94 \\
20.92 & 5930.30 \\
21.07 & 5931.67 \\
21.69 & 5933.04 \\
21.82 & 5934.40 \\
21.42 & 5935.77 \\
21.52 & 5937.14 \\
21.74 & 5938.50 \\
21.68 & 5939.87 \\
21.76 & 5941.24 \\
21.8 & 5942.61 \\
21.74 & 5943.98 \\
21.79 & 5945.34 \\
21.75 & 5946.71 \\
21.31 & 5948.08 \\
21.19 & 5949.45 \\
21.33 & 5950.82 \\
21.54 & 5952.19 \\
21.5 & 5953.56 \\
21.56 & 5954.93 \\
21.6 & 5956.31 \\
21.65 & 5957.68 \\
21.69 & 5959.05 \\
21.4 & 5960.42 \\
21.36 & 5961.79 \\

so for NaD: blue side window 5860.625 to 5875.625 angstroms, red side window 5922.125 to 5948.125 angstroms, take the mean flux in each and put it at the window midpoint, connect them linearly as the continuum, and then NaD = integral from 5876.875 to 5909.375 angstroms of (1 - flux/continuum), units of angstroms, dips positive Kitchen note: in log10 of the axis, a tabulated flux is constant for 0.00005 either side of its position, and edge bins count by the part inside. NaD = 1.0 angstroms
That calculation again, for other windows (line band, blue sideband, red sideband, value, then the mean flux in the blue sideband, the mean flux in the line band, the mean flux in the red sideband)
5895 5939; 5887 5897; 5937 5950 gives -1.3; 19.8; 21.3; 21.6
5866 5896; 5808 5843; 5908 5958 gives 0.8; 22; 21.2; 21.5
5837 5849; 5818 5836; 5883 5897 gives 0.0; 22.2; 21.8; 20.4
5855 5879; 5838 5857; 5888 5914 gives -0.4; 21.8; 21.8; 20.7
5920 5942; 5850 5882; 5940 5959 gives 0.2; 21.8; 21.4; 21.6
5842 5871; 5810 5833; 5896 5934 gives 0.0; 22.1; 21.8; 21.3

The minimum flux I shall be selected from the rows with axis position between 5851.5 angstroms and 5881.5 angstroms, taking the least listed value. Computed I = 21.41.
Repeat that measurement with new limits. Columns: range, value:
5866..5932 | 18.27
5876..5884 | 21.86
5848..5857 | 21.55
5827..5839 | 21.7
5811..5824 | 21.05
